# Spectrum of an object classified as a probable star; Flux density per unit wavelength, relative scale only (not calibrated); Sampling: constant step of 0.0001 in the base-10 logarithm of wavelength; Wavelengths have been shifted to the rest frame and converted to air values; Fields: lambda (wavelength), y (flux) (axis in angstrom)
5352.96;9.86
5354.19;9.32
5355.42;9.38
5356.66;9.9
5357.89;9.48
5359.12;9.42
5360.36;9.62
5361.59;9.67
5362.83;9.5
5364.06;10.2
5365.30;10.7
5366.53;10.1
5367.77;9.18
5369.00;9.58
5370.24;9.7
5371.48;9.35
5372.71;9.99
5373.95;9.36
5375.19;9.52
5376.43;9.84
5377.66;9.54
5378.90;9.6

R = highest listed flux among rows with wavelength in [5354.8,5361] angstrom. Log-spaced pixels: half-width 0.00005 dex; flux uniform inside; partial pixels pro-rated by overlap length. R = 9.9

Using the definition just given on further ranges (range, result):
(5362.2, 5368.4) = 10.7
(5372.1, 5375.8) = 9.99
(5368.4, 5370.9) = 9.7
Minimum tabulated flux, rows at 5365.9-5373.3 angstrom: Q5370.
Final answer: 9.18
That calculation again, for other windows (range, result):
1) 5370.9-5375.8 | 9.35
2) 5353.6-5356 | 9.32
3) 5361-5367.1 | 9.5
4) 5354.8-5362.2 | 9.38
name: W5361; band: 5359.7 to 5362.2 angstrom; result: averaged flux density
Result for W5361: 9.64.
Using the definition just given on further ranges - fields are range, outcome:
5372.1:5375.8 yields 9.61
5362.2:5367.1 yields 10.1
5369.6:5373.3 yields 9.68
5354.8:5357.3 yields 9.64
